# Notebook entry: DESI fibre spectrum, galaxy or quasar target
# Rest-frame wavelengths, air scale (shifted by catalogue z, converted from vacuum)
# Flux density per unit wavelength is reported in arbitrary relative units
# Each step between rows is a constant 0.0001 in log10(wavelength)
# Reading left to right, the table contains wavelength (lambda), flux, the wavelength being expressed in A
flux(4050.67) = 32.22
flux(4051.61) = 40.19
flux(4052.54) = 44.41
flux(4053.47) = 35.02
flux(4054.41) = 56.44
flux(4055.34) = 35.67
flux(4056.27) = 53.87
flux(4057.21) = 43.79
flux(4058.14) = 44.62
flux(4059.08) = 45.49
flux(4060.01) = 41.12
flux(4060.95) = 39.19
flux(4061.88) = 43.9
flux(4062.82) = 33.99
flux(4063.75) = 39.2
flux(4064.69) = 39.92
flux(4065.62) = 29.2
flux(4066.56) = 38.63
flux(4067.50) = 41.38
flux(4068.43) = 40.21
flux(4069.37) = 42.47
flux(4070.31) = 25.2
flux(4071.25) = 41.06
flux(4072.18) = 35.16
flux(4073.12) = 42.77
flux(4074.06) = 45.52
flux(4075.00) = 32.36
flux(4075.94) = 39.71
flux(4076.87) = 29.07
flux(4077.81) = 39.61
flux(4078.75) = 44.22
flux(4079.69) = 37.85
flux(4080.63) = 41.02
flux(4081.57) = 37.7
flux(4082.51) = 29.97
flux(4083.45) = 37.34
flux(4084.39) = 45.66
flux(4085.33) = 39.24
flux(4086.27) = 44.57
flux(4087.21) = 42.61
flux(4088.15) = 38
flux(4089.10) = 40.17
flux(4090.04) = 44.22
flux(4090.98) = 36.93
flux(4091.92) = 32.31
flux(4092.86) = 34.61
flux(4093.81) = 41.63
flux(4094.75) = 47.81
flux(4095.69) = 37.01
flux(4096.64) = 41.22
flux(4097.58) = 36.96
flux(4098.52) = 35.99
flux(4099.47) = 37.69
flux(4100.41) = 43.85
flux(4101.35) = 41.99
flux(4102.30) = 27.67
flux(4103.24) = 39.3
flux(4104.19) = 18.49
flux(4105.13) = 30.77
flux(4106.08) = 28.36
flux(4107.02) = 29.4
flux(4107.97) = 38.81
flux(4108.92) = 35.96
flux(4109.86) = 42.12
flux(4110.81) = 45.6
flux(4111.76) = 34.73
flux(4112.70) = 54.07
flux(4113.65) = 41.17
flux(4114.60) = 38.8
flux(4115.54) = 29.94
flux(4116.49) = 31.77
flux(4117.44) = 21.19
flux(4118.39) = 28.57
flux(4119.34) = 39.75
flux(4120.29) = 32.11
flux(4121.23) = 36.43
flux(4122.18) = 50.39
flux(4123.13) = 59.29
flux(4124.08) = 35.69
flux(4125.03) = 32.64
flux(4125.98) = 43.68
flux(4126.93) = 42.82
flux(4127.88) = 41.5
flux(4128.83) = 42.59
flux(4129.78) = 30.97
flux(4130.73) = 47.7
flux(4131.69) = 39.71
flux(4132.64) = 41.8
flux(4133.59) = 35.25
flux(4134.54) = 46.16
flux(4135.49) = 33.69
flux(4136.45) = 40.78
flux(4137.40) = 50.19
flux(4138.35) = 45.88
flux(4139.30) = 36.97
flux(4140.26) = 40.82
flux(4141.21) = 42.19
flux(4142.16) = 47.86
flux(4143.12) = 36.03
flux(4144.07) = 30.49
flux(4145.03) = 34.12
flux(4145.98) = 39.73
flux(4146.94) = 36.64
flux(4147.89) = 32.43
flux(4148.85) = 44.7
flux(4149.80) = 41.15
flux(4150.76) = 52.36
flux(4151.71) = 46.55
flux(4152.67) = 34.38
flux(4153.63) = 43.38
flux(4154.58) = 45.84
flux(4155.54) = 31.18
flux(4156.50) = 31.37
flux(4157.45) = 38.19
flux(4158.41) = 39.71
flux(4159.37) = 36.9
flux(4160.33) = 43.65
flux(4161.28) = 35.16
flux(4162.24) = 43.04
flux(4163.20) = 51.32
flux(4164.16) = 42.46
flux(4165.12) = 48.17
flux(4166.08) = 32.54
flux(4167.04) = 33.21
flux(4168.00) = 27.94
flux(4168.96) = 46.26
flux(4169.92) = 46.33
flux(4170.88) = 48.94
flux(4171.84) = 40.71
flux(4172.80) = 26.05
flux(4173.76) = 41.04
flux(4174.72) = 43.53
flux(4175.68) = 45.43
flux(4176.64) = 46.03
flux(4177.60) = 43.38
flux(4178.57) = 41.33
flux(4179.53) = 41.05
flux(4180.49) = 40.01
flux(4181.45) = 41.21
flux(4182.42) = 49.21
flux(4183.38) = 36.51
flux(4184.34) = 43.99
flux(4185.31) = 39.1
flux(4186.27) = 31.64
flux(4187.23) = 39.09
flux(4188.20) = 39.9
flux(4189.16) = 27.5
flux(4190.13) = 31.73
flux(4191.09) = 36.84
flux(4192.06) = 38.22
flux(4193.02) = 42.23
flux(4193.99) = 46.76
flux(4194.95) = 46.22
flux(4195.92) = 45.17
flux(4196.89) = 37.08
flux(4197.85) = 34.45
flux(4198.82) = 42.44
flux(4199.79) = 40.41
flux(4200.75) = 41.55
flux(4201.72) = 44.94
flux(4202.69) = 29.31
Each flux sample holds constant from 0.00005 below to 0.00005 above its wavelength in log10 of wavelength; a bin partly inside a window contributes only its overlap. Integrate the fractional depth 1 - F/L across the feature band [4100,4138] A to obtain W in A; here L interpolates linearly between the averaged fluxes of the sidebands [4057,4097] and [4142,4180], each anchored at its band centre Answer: 1.5 A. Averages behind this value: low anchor 39.2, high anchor 40.2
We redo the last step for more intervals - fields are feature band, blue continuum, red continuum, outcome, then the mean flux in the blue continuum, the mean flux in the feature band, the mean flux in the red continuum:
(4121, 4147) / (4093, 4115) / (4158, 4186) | -1.1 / 37.7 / 40.9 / 41.1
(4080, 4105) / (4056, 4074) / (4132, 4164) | 1.2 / 40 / 38.1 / 40.3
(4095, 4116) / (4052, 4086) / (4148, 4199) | 1.6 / 39.8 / 36.9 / 40.4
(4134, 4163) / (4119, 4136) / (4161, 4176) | 0.4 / 40.7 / 40.1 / 40.8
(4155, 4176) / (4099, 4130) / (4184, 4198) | -0.8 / 37.3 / 39.7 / 38.7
